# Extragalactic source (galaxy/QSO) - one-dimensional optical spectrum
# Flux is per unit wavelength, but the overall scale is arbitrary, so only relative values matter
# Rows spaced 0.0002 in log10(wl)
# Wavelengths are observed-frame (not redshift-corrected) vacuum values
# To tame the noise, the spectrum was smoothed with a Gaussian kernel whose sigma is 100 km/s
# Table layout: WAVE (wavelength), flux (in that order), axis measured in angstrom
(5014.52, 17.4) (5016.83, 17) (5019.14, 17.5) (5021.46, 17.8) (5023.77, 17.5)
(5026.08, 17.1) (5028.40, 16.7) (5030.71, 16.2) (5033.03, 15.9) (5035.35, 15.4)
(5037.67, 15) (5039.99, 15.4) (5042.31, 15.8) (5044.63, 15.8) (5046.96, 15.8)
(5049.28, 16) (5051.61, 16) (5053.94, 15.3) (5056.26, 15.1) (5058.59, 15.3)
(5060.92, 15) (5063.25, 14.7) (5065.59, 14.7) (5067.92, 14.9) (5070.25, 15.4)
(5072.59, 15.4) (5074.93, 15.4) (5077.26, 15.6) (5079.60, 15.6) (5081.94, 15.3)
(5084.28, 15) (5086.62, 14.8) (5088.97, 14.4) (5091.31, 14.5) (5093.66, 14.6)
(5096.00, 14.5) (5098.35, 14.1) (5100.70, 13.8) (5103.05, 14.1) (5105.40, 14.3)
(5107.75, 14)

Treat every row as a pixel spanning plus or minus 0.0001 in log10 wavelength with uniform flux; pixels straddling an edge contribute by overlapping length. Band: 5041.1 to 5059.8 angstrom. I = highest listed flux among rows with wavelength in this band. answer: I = 16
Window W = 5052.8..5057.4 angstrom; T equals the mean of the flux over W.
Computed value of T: 15.2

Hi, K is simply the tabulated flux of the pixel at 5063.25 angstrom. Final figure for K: 14.7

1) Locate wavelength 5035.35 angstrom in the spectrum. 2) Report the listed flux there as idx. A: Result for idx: 15.4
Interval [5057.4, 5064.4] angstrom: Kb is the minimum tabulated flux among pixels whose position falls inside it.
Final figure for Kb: 14.7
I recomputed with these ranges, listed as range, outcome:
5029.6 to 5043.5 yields 16.2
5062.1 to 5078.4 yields 15.6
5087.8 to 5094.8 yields 14.6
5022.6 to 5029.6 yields 17.5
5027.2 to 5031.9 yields 16.7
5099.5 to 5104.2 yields 14.1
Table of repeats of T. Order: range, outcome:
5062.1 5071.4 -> 14.9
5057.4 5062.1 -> 15.1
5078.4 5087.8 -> 15.2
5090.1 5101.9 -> 14.3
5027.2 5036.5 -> 16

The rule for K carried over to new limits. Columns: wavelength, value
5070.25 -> 15.4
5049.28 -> 16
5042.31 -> 15.8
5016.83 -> 17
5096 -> 14.5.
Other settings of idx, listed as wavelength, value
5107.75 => 14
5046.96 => 15.8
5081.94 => 15.3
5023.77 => 17.5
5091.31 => 14.5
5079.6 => 15.6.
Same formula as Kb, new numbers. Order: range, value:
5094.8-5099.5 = 14.1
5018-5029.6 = 16.7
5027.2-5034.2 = 15.9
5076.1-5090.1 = 14.4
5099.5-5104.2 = 13.8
